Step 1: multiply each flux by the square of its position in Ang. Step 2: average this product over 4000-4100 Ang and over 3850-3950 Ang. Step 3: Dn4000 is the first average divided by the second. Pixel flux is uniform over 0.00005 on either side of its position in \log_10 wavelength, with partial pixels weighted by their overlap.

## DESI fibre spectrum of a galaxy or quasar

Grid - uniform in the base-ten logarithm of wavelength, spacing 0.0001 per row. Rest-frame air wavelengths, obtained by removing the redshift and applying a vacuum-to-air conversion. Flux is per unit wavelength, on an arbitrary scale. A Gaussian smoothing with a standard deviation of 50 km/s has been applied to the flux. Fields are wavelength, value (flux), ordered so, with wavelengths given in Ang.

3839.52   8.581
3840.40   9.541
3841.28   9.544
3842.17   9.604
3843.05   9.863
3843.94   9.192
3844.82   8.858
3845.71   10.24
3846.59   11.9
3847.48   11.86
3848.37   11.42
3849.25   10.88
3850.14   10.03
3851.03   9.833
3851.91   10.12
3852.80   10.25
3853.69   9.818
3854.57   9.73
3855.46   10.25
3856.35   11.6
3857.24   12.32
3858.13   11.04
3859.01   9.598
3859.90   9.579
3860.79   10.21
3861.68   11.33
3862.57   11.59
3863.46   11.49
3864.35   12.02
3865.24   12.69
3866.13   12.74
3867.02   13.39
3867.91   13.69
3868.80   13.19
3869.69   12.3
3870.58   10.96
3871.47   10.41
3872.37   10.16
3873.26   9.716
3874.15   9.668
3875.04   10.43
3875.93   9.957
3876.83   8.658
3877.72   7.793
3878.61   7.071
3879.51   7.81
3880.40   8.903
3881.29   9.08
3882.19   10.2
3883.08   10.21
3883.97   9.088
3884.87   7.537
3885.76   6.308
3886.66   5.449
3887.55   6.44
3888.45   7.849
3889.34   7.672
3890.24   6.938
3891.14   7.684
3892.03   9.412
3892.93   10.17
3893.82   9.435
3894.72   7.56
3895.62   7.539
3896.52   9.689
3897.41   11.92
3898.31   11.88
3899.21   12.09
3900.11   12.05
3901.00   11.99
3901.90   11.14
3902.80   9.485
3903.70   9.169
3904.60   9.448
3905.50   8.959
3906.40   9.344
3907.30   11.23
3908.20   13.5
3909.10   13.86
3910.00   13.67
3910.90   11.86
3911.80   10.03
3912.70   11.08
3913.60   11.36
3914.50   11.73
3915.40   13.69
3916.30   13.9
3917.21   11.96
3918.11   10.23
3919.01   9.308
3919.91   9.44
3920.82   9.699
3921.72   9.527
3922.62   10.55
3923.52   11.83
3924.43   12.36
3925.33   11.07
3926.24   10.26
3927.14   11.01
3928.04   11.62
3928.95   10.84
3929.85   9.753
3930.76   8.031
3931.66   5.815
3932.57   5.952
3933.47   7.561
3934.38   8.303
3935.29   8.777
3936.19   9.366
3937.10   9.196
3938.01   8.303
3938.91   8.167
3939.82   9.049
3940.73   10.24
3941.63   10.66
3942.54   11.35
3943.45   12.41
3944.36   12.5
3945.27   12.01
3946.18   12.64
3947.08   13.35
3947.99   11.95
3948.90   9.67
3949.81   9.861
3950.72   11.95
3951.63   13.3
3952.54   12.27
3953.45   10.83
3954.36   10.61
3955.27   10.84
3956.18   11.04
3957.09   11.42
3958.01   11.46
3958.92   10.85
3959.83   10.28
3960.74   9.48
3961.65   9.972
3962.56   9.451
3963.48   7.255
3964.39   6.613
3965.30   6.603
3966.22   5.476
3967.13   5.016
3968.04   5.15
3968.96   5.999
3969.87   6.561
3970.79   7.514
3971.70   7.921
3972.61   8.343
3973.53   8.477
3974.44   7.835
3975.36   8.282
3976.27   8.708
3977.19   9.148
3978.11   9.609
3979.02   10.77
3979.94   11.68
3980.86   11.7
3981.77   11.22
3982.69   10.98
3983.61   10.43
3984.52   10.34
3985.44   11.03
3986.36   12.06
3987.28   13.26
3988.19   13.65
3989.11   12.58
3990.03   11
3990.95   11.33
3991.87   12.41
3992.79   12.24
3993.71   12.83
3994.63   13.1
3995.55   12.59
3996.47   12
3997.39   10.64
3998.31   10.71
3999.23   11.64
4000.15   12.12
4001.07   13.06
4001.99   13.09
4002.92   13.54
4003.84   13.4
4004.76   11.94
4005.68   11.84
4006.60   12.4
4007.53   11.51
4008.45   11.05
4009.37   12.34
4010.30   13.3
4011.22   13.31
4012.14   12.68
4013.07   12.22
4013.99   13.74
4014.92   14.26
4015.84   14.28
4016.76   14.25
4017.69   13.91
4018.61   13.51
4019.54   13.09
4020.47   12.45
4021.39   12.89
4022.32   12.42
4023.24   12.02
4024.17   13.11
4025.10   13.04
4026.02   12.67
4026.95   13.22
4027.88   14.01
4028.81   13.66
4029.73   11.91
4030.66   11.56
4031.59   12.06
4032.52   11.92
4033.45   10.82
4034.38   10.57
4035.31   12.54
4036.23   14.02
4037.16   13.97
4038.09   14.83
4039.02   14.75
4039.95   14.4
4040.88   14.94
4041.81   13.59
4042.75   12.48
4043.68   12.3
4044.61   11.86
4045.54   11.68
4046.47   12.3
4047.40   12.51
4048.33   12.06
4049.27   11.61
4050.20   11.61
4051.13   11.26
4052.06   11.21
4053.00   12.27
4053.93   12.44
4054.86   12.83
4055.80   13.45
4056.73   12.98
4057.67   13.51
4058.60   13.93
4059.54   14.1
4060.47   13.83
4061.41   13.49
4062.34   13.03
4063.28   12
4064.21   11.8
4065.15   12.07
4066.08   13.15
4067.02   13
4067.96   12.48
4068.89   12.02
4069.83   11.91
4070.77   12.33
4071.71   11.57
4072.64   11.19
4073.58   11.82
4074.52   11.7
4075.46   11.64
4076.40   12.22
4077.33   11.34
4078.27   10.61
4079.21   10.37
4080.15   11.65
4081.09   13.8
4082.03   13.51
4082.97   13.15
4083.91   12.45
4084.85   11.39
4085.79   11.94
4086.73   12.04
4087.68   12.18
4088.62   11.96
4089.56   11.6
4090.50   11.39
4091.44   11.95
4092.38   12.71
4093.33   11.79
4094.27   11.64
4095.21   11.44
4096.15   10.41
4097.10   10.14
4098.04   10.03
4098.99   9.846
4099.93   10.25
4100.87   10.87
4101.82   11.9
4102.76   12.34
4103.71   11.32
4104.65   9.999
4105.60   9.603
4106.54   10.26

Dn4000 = 1.31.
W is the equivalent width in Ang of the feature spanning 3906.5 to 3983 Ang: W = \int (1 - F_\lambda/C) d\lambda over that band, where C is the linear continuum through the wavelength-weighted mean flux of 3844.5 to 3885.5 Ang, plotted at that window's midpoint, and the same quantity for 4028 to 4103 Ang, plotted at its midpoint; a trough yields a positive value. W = 7.5 Ang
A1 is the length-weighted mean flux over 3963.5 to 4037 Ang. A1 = 11.4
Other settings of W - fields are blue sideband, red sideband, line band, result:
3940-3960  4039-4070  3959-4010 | 6.4 Ang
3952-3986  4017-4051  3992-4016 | -2.9 Ang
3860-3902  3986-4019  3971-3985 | 2.8 Ang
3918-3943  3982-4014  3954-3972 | 3.8 Ang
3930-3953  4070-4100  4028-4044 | -2.7 Ang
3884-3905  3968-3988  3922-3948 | -2.3 Ang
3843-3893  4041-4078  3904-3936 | 0.4 Ang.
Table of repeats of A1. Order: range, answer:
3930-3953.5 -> 10.1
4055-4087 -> 12.4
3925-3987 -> 9.69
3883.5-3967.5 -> 10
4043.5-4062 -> 12.6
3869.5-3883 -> 9.51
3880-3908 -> 9.26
